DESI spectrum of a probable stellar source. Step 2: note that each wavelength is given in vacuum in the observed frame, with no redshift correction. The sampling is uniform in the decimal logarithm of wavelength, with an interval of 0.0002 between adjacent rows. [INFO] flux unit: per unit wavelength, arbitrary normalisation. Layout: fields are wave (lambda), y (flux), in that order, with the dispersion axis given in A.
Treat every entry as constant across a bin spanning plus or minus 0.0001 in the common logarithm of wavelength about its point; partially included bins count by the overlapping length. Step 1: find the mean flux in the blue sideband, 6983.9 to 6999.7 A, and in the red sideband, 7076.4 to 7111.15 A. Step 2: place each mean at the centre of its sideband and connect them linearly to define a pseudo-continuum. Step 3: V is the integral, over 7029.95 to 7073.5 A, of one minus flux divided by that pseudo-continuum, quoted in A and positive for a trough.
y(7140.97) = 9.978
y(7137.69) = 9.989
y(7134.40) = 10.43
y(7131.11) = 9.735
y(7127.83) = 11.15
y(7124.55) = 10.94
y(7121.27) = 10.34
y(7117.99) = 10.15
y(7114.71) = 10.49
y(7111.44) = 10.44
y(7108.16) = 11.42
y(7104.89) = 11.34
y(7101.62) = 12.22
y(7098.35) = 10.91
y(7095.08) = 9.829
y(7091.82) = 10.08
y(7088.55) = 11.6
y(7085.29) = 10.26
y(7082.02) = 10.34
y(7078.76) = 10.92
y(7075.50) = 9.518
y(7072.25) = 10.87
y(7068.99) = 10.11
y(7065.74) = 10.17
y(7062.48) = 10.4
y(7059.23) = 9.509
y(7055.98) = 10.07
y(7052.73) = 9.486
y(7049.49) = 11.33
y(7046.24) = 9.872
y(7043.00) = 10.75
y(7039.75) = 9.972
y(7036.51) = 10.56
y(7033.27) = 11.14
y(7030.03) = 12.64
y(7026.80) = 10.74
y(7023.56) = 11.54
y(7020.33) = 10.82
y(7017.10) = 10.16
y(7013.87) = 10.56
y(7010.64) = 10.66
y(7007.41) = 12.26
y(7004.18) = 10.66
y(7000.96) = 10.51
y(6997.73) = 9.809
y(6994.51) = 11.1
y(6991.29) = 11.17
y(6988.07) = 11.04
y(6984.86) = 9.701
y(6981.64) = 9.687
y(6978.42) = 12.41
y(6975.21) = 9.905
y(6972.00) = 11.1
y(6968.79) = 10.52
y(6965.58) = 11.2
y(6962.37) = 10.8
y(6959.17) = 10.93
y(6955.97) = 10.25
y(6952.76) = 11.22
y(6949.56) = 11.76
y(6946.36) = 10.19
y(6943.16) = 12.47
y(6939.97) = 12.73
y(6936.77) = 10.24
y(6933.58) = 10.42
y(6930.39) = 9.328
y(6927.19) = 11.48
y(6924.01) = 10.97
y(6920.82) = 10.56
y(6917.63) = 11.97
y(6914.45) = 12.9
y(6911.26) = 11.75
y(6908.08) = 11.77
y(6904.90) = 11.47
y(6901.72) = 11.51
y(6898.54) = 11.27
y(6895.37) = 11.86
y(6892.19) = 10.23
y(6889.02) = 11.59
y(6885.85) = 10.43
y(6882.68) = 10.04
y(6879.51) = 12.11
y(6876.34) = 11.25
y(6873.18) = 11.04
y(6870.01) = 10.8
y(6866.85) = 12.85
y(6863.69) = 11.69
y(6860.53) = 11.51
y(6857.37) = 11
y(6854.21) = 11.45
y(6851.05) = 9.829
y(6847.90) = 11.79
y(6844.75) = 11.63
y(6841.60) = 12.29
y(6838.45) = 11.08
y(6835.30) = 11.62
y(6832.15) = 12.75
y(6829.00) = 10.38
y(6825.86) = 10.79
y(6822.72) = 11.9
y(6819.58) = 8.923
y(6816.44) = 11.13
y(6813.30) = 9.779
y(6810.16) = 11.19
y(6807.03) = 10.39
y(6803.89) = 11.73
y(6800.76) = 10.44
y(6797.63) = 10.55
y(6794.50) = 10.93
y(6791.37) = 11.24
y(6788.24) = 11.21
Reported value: 1.3 A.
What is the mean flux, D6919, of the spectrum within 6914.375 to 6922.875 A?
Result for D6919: 11.6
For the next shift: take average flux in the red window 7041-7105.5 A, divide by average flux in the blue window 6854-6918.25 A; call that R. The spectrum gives 0.91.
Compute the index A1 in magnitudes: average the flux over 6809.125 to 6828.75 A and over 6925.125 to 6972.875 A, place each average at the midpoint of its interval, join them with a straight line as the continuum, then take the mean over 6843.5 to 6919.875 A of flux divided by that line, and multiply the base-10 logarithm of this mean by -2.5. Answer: -0.06 mag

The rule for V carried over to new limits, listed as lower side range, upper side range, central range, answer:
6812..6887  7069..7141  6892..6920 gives -1.6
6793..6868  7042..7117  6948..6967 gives -0.4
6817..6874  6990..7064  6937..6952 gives -0.9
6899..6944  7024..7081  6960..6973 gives 0.2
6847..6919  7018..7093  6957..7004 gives 0.9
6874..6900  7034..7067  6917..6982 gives -1.2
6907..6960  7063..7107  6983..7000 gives 0.7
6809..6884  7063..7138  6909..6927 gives -1.0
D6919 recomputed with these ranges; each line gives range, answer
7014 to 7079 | 10.5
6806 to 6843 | 11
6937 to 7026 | 10.9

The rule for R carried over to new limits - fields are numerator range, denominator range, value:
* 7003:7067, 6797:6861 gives 0.96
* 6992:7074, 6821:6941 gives 0.94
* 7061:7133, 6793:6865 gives 0.96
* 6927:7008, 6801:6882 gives 0.97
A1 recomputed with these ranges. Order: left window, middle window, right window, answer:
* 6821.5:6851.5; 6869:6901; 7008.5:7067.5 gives 0.02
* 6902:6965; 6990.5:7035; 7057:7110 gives -0.01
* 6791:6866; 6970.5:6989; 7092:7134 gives 0.03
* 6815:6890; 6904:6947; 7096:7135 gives -0.02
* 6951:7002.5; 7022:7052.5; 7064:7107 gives -0.02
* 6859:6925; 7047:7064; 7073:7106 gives 0.07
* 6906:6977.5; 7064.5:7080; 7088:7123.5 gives 0.06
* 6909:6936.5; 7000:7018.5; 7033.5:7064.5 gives -0.03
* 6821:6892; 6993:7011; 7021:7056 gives 0.00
